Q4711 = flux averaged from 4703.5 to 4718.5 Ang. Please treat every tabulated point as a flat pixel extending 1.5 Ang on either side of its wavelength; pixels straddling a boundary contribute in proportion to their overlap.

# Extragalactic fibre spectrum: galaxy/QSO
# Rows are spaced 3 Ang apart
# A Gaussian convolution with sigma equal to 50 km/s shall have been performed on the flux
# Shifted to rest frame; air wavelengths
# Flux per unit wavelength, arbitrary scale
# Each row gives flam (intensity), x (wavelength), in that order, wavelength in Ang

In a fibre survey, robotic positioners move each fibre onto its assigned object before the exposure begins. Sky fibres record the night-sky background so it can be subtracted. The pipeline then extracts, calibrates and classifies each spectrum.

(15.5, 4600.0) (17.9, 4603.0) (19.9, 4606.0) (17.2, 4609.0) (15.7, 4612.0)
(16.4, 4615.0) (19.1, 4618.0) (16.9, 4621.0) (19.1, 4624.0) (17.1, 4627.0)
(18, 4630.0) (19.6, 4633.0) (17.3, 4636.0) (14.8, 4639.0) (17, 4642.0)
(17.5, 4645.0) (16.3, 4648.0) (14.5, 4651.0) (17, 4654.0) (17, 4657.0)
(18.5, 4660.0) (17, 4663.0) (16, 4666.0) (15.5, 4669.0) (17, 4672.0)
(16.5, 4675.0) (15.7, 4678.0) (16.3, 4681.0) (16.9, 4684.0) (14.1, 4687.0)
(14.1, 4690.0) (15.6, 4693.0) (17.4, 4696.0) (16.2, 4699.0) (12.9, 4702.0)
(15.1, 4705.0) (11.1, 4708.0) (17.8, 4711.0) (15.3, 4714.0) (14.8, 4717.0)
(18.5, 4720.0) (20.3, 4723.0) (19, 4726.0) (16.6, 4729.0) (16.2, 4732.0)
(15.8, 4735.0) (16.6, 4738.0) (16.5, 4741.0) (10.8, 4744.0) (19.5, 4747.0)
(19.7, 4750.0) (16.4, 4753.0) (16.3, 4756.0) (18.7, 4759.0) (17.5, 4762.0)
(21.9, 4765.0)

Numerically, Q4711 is 14.8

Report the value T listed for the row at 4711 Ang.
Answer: 17.8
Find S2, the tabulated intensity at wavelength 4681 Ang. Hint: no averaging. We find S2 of 16.3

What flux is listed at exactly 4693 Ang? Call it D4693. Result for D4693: 15.6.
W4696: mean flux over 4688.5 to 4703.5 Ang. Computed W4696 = 15.2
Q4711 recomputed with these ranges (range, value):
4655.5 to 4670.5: 16.8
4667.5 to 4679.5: 16.2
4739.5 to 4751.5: 16.6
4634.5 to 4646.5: 16.7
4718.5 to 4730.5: 18.6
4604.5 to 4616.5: 17.3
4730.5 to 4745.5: 15.2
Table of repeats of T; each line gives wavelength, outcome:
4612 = 15.7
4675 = 16.5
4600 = 15.5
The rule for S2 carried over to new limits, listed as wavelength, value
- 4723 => 20.3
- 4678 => 15.7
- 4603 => 17.9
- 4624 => 19.1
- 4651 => 14.5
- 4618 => 19.1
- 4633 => 19.6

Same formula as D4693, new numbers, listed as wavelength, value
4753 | 16.4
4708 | 11.1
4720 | 18.5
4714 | 15.3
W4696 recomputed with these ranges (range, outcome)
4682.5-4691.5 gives 15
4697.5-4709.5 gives 13.8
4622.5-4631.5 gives 18.1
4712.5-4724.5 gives 17.2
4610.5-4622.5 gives 17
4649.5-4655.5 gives 15.8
